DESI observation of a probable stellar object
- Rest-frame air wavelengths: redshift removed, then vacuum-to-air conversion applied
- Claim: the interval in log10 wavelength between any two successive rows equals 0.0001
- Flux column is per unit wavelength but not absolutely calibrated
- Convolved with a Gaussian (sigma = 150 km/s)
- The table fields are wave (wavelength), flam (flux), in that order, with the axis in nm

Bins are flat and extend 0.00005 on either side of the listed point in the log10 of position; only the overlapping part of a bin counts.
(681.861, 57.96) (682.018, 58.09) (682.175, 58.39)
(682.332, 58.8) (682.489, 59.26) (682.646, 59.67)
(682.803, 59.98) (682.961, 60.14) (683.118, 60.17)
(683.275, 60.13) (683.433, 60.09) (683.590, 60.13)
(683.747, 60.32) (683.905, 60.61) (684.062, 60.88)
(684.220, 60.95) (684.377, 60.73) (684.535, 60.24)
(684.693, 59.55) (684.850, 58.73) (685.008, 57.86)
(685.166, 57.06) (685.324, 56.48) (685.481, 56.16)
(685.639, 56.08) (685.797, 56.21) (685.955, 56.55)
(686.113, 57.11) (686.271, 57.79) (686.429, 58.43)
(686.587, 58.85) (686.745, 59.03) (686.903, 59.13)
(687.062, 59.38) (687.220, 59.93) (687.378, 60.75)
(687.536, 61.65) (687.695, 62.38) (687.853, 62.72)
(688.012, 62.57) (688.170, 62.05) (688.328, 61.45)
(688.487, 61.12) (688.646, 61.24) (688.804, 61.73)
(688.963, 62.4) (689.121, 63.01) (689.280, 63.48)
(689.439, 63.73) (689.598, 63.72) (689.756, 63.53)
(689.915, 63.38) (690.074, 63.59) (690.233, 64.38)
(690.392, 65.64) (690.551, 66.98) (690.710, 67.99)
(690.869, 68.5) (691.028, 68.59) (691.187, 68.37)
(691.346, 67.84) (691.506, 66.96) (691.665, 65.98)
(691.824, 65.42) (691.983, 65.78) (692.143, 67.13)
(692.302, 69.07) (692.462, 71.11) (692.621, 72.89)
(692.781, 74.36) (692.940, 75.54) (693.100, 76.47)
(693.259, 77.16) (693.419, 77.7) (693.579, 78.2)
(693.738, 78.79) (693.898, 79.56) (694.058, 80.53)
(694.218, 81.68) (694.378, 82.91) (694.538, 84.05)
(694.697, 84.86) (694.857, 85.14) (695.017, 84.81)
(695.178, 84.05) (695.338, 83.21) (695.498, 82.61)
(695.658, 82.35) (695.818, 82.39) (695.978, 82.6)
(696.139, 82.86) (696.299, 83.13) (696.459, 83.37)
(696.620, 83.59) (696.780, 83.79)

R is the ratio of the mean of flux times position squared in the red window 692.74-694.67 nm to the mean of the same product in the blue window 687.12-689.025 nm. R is 1.31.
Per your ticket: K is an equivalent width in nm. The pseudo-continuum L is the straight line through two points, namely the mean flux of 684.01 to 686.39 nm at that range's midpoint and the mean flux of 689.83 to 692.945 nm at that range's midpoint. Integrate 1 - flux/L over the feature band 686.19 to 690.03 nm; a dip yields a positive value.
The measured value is 0.077 nm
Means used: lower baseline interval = 58.1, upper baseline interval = 67.8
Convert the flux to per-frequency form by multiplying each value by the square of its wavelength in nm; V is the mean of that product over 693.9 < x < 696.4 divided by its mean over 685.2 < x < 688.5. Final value 1.4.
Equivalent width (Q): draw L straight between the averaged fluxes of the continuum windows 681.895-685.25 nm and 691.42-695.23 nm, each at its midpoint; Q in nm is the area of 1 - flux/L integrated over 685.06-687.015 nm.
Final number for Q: 0.19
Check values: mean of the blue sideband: 59.6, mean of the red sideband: 76.2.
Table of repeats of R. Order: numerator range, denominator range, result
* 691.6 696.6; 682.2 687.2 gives 1.37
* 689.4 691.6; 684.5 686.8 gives 1.16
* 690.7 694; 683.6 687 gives 1.25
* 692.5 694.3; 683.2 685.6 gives 1.34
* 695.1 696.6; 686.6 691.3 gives 1.34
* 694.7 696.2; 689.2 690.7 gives 1.31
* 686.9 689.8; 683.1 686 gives 1.06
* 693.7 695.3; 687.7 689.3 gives 1.35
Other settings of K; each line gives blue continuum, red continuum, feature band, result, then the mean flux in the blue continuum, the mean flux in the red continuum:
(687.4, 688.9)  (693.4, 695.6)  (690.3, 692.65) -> 0.15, 61.8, 82.1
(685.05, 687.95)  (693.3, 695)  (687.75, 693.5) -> 0.33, 58.7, 81.4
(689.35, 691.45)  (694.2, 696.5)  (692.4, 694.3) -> -0.02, 65.9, 83.4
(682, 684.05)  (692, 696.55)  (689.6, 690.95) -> 0.13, 59.8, 79.4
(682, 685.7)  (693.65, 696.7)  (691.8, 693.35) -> 0.11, 59.2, 82.8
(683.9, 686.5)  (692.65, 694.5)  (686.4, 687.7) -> 0.06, 58.3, 78.4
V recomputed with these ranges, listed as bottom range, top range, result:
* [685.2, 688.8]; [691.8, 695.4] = 1.33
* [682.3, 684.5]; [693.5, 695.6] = 1.41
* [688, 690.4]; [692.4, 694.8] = 1.27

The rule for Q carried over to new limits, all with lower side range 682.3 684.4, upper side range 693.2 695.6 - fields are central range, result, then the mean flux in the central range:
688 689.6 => 0.19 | 62.3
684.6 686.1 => 0.16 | 57.2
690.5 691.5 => 0.09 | 68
